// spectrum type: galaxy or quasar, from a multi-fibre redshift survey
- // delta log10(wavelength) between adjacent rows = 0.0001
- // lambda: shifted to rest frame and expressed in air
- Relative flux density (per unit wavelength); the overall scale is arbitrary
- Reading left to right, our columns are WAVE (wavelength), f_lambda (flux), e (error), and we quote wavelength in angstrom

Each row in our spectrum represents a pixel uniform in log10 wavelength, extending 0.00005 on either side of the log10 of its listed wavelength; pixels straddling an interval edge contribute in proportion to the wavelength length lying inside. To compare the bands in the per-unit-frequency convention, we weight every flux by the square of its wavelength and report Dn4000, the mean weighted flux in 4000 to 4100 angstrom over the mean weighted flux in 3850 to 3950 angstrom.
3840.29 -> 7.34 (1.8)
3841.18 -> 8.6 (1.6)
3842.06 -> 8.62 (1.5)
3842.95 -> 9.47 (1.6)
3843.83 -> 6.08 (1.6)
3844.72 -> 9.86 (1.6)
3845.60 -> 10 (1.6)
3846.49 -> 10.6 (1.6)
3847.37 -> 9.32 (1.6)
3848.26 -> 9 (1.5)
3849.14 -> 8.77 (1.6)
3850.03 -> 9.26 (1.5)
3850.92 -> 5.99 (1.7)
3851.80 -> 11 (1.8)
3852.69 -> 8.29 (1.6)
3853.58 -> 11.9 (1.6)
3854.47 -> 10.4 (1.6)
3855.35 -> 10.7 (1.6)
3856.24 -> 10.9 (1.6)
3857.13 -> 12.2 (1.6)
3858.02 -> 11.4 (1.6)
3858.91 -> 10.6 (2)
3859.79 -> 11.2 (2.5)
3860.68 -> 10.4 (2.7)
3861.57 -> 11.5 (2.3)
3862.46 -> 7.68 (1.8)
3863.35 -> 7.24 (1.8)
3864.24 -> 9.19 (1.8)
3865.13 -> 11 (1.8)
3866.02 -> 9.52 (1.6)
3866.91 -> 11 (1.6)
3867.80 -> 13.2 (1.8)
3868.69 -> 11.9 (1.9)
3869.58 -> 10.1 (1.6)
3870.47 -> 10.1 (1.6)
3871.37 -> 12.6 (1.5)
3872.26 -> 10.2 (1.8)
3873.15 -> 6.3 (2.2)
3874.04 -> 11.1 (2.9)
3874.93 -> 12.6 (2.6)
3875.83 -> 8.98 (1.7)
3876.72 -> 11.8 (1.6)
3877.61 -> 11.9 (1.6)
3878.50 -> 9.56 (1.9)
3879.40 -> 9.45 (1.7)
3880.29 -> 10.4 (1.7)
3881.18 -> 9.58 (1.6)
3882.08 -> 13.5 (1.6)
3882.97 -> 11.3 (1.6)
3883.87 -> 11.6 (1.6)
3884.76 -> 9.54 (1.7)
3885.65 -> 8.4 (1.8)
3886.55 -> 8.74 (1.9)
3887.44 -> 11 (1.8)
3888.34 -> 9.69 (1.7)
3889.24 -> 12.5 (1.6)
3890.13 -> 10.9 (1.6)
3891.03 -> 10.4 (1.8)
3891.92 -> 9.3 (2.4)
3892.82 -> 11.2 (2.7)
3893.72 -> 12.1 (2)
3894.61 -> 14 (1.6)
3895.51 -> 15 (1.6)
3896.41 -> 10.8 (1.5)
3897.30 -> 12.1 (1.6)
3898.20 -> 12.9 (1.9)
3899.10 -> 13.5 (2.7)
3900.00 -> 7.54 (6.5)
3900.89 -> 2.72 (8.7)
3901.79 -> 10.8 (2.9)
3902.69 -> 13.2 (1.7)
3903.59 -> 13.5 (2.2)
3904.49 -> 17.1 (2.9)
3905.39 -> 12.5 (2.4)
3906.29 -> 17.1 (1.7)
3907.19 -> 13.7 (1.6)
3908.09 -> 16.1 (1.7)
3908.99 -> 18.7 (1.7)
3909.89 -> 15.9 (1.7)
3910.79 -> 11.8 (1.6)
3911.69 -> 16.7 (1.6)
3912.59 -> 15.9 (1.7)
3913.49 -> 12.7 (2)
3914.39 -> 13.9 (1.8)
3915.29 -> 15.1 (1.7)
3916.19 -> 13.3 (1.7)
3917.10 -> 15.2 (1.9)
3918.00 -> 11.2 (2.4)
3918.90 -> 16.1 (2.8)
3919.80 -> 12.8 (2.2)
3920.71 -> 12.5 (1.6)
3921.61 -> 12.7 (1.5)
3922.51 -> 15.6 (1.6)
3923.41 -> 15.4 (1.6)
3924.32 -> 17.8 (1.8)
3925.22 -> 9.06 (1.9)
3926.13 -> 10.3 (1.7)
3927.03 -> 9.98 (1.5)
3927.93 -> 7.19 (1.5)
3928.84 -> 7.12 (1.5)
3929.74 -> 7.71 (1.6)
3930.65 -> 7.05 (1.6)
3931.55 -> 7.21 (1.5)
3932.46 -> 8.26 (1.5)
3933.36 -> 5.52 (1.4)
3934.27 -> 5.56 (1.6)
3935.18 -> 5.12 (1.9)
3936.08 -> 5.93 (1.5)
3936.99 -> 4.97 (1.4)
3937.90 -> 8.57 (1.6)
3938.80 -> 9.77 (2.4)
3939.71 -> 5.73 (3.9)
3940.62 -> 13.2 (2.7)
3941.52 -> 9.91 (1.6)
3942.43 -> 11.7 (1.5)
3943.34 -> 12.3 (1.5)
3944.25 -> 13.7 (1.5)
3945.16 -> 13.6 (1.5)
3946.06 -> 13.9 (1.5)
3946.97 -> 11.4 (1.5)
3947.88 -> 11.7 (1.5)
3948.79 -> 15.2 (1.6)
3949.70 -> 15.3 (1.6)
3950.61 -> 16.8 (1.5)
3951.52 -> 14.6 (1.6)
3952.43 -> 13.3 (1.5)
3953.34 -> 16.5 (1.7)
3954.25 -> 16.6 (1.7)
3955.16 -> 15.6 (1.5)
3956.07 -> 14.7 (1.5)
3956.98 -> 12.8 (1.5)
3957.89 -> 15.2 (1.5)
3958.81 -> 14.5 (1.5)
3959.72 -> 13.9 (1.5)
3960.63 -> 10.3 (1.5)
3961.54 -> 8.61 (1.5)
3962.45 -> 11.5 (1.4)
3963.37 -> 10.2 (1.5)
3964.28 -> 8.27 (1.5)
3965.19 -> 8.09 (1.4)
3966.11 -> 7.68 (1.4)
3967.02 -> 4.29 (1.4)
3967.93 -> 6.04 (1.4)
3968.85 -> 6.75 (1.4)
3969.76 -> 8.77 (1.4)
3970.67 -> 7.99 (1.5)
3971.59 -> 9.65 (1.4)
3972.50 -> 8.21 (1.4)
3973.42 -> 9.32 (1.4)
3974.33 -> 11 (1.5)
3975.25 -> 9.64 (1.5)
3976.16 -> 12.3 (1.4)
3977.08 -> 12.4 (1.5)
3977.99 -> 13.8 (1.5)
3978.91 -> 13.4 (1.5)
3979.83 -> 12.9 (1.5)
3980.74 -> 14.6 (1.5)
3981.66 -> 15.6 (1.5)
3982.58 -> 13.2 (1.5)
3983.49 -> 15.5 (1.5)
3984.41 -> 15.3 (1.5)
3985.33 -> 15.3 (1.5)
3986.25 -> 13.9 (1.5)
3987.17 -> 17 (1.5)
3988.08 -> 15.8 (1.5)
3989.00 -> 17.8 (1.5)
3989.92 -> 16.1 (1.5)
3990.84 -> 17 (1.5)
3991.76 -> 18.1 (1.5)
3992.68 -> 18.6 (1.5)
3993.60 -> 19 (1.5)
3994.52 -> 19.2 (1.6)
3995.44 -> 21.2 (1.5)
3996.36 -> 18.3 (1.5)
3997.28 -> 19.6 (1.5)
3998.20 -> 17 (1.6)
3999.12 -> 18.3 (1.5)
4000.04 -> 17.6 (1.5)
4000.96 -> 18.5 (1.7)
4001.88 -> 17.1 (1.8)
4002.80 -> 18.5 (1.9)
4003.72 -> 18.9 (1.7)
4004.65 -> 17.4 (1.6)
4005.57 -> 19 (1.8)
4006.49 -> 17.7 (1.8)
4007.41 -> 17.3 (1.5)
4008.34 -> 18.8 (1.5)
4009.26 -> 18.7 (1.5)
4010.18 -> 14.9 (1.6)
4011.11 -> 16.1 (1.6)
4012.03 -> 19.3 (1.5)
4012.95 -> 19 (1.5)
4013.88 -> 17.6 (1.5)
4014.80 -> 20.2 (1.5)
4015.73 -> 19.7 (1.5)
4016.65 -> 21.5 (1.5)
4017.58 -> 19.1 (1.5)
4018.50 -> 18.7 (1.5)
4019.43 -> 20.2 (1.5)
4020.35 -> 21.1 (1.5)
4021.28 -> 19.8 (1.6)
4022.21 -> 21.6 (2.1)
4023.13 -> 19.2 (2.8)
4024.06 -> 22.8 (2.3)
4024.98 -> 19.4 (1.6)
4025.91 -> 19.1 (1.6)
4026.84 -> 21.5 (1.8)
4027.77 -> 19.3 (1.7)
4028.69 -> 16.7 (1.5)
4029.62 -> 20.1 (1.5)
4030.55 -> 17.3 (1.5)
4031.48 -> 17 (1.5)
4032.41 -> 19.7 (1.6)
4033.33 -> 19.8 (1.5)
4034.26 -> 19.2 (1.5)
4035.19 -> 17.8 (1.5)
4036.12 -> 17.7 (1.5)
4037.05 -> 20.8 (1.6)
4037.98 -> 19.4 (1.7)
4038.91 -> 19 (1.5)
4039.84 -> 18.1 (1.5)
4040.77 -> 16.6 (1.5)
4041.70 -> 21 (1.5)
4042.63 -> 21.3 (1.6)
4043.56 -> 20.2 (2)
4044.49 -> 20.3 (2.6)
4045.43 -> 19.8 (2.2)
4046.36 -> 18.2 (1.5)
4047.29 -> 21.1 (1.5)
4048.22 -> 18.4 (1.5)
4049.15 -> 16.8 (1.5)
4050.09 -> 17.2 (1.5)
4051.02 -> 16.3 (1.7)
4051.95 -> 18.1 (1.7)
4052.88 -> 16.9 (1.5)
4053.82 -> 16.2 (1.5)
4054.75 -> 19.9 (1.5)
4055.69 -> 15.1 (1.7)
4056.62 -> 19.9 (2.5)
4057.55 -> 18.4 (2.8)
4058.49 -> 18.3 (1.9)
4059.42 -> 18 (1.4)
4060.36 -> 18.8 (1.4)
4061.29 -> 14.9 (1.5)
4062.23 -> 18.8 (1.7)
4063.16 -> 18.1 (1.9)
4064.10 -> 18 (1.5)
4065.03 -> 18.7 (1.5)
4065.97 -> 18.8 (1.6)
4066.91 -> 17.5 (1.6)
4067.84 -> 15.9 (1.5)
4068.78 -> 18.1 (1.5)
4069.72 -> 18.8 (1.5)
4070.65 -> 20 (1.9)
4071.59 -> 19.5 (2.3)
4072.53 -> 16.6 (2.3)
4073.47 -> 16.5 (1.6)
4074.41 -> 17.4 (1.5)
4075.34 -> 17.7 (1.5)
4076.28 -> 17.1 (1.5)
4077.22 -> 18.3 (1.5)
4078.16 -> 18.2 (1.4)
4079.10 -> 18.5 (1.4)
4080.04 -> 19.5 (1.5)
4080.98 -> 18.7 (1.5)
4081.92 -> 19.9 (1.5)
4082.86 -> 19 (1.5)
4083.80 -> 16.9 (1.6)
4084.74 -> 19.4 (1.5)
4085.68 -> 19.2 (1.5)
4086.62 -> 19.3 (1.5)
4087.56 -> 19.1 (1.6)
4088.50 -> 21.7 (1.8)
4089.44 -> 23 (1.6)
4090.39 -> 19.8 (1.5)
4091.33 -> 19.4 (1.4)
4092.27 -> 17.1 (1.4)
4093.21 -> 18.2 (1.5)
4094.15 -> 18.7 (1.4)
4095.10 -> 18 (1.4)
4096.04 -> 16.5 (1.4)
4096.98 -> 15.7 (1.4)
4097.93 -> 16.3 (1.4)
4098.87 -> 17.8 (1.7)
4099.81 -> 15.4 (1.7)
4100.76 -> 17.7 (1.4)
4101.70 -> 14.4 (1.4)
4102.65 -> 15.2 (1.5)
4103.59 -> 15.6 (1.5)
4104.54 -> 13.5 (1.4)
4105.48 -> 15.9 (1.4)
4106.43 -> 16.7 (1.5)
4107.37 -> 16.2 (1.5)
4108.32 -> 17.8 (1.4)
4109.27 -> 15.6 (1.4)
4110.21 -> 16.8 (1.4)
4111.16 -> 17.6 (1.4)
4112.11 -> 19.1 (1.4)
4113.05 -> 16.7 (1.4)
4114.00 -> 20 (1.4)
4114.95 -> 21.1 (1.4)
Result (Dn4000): 1.8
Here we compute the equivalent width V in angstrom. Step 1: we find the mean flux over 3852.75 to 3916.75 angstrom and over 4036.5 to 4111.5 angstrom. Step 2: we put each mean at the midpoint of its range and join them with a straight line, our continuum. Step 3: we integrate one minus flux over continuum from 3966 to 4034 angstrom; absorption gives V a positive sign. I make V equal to -3.5 angstrom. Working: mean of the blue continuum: 11.6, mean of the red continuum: 18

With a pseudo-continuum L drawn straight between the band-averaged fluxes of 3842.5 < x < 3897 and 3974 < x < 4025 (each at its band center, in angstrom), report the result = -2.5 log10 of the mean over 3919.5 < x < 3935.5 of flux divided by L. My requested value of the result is 0.34 mag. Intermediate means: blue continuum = 10.4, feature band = 9.83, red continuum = 17.4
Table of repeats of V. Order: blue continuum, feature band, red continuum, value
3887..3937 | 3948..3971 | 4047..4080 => 3.1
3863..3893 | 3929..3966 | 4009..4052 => 8.7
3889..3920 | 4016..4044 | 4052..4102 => -4.6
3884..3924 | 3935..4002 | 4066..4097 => 8.3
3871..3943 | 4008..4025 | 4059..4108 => -4.4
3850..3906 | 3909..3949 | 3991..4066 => 6.0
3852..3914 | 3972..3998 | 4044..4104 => -0.2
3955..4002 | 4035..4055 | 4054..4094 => -2.0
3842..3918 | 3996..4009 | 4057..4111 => -2.5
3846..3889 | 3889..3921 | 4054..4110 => -4.1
